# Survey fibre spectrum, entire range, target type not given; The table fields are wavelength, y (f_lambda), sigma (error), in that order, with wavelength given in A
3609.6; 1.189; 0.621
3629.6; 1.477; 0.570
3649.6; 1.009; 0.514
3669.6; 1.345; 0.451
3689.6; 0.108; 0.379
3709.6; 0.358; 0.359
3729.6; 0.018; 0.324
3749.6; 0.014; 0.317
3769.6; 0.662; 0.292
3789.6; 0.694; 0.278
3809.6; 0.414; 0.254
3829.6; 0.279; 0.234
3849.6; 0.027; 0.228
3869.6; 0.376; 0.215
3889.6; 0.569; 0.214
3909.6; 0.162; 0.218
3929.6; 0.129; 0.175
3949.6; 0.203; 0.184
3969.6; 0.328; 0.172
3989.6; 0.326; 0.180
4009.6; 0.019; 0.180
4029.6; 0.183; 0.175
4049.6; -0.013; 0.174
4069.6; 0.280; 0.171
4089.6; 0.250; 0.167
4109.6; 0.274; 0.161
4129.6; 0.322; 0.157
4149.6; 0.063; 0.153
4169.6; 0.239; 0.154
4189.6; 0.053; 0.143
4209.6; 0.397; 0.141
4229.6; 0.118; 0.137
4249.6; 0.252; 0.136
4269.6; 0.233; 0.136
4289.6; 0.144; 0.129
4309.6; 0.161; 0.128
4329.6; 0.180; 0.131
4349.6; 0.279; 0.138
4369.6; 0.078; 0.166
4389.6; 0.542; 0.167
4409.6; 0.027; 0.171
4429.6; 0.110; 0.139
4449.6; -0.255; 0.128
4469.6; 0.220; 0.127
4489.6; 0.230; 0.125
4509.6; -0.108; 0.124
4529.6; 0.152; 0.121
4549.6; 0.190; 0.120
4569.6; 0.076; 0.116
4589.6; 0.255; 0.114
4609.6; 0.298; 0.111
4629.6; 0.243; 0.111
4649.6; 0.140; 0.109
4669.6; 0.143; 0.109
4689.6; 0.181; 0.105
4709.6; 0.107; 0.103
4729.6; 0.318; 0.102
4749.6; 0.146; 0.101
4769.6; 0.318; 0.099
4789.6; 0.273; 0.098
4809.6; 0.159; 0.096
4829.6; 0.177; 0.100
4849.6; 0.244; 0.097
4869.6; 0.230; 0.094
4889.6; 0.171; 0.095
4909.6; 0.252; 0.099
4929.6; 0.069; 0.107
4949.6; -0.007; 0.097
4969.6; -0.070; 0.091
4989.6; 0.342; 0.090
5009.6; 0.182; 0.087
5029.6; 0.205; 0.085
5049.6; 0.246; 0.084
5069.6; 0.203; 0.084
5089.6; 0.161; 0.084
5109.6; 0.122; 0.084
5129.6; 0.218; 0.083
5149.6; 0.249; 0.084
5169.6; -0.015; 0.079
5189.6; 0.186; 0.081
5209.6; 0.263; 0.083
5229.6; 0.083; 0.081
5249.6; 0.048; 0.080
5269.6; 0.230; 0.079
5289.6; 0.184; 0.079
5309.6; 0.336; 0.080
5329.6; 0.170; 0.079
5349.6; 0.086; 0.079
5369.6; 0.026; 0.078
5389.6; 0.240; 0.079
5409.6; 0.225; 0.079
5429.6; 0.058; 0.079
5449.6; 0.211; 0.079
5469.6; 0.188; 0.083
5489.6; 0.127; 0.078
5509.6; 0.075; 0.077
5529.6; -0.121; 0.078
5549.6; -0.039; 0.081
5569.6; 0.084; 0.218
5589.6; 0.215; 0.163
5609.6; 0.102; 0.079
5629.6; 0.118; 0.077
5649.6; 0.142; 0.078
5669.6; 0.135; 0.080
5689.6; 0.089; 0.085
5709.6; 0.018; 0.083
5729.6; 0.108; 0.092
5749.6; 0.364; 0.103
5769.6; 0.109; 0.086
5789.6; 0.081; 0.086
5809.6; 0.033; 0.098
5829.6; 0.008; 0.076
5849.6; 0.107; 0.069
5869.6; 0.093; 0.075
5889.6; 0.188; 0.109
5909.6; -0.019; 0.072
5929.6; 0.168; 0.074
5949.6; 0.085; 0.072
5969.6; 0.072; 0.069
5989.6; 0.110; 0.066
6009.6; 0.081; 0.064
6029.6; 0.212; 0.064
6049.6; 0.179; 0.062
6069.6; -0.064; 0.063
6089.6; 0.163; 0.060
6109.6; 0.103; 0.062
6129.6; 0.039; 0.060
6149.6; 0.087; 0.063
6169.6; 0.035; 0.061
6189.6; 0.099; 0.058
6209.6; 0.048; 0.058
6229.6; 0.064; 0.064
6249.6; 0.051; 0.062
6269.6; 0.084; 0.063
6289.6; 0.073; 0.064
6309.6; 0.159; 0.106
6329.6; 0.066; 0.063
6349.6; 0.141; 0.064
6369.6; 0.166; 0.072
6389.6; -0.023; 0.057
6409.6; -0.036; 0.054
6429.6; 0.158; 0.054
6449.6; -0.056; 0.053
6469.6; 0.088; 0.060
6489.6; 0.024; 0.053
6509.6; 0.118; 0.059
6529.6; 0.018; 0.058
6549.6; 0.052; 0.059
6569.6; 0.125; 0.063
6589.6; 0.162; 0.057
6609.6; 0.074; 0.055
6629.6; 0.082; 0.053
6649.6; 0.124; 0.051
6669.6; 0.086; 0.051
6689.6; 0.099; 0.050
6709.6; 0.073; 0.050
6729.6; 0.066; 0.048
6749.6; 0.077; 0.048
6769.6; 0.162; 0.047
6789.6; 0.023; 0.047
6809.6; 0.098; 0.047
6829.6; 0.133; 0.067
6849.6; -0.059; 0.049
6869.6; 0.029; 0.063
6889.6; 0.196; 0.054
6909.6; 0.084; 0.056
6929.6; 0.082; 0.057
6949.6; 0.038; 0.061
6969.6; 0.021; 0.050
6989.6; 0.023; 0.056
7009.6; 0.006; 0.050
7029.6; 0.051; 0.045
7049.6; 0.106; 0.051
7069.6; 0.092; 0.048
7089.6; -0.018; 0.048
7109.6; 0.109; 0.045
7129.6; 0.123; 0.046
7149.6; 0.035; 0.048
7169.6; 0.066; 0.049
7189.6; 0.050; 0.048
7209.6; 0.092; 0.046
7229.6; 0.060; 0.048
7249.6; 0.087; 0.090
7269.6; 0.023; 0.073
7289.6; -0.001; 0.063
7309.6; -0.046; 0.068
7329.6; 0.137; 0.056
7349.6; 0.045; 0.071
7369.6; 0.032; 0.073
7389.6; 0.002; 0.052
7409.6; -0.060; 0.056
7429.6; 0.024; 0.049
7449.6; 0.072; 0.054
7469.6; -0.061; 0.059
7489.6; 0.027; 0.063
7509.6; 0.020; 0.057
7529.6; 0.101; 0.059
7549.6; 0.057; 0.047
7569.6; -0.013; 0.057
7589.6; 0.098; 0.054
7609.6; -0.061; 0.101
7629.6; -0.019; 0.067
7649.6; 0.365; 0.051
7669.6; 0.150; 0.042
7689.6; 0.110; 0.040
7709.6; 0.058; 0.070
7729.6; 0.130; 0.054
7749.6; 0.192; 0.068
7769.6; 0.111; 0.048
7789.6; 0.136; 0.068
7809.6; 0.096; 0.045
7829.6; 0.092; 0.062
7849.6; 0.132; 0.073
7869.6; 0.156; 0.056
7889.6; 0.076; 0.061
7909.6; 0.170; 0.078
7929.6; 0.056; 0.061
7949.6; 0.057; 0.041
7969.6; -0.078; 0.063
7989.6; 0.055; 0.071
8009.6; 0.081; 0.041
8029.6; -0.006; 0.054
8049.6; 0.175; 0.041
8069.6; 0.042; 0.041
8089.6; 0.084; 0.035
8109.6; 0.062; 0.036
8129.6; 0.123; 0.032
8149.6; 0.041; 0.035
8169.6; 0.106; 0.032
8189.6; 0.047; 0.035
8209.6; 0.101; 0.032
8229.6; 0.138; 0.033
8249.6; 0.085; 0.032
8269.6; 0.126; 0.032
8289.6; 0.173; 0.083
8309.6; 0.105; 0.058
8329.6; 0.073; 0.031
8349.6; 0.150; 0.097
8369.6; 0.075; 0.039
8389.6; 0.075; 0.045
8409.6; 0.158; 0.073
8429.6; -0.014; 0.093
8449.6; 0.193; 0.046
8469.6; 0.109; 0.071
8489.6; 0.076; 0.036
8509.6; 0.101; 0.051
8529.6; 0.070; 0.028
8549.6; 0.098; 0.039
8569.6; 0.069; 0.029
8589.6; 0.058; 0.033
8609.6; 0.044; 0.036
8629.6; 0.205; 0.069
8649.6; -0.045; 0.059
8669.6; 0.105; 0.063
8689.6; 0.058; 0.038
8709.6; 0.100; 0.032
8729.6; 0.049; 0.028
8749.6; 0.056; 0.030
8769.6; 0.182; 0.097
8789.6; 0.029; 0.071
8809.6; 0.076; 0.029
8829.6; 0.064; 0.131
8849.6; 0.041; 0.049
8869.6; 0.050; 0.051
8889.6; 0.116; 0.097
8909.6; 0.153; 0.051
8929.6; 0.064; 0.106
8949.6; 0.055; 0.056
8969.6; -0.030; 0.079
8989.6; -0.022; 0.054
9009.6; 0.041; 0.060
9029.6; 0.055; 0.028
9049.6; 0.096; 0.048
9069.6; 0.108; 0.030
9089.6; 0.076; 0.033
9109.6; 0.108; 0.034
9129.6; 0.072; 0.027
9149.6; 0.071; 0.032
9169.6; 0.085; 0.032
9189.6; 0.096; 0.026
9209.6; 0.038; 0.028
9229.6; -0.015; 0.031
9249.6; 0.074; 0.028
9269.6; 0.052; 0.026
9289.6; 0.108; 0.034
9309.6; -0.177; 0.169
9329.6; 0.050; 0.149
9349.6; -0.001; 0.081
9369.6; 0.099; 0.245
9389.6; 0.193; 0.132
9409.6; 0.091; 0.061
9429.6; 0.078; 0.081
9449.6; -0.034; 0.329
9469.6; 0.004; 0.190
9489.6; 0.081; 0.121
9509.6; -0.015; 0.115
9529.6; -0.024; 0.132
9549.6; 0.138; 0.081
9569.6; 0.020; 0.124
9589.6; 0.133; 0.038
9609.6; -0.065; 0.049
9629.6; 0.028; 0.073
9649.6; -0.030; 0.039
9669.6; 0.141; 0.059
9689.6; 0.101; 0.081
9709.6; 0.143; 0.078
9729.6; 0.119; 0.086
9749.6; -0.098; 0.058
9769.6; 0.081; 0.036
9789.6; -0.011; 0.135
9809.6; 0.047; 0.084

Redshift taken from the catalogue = 1.053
